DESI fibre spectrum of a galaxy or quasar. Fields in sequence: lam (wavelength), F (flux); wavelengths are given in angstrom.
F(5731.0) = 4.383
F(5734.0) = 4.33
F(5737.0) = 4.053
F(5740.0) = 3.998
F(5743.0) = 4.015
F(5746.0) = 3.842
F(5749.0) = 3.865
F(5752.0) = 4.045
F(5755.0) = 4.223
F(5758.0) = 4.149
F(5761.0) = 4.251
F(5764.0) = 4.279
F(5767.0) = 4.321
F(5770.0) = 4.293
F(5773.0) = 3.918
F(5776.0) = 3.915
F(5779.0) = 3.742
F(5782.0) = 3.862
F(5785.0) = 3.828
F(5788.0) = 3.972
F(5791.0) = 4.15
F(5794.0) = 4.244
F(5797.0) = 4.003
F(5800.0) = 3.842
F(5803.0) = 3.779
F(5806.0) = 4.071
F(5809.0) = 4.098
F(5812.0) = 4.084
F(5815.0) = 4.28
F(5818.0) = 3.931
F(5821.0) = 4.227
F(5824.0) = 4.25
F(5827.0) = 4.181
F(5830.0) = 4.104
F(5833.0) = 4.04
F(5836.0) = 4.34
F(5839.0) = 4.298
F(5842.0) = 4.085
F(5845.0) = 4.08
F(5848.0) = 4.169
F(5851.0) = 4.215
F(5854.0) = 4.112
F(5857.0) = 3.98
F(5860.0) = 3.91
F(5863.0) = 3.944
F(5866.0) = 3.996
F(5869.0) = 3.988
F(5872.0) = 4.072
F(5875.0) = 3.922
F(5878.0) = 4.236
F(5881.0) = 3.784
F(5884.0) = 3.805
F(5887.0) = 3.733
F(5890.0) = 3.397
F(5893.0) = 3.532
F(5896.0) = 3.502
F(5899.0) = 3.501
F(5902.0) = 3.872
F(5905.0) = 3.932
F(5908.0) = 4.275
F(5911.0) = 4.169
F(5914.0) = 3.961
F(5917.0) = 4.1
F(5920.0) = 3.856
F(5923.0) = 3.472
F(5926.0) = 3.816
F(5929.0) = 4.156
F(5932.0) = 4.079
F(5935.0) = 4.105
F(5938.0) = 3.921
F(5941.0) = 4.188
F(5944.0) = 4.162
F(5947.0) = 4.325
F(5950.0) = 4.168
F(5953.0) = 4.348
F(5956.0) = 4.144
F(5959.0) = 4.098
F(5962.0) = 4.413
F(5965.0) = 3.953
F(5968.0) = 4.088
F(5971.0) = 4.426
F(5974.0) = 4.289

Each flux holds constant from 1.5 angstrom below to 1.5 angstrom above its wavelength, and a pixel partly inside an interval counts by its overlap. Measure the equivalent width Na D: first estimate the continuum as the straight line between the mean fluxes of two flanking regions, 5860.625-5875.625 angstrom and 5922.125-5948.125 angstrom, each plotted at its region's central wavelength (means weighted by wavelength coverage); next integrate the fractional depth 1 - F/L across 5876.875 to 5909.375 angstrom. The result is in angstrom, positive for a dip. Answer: 1.9 angstrom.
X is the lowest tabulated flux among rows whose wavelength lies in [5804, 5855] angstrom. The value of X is 3.931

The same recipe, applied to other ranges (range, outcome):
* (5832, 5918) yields 3.397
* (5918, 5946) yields 3.472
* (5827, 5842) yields 4.04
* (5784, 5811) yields 3.779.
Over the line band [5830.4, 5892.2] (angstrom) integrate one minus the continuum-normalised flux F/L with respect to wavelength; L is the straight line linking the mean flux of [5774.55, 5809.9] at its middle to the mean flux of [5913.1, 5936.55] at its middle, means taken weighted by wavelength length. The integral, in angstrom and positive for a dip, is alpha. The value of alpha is -0.8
